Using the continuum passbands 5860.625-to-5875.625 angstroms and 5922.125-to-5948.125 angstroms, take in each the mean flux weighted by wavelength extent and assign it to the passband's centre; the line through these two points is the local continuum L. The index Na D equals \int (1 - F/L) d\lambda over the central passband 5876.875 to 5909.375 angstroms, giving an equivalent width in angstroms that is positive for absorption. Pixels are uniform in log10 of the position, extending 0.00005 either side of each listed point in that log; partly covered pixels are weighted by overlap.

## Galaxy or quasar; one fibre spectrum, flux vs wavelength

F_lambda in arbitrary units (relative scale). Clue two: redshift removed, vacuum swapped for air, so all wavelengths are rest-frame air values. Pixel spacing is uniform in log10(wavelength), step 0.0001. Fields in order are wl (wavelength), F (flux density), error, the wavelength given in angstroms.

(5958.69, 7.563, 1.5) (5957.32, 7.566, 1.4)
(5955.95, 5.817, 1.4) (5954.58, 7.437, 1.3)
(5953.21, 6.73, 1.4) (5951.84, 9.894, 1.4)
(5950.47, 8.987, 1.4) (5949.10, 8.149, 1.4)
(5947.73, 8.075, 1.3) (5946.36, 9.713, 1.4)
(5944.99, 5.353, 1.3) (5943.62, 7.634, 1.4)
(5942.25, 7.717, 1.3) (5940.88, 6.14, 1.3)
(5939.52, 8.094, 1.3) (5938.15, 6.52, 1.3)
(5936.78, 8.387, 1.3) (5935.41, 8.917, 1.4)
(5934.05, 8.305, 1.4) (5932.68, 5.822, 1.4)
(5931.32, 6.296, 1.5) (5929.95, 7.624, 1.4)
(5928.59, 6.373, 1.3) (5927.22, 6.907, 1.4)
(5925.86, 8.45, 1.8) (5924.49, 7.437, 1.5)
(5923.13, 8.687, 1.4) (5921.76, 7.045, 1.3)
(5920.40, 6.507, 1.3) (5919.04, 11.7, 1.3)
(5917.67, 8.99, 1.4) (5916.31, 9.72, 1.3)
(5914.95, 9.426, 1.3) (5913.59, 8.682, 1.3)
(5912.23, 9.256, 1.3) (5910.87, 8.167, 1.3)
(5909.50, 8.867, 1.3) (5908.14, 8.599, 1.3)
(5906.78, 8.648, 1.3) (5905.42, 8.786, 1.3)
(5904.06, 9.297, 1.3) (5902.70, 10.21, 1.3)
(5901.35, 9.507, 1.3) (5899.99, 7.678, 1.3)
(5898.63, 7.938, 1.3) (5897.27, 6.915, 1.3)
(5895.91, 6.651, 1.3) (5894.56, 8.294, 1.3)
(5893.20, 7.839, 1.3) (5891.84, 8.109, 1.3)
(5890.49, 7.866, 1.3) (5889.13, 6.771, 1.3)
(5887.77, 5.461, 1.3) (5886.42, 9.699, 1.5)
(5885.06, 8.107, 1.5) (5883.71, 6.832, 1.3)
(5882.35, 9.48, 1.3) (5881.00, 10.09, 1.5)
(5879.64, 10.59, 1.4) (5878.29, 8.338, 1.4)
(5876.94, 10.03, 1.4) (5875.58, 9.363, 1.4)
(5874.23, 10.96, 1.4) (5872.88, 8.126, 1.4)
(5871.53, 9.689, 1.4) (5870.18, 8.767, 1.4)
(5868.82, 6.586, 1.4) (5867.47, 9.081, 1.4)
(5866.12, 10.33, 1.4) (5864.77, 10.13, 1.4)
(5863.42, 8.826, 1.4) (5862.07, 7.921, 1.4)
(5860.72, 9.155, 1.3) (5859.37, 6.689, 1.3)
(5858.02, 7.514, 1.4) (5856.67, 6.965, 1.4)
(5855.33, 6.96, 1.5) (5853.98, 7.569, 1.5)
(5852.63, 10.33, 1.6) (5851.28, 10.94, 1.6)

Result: 0.3 angstroms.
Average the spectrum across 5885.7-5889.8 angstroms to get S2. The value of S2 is 7.31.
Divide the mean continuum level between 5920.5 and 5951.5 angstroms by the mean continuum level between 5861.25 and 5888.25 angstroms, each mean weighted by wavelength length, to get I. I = 0.8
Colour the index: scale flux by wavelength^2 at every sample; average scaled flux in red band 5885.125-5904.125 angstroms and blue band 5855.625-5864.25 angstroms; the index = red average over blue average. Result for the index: 1.03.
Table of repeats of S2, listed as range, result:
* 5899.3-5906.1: 9.1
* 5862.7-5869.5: 8.98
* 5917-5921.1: 9.05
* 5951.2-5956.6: 7.46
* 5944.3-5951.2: 8.06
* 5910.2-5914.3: 8.72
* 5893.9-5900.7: 7.5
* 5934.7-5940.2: 7.98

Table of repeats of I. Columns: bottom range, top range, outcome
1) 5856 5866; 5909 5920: 1.12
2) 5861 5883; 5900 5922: 0.97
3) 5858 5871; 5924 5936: 0.86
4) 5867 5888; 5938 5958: 0.86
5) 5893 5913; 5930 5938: 0.88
